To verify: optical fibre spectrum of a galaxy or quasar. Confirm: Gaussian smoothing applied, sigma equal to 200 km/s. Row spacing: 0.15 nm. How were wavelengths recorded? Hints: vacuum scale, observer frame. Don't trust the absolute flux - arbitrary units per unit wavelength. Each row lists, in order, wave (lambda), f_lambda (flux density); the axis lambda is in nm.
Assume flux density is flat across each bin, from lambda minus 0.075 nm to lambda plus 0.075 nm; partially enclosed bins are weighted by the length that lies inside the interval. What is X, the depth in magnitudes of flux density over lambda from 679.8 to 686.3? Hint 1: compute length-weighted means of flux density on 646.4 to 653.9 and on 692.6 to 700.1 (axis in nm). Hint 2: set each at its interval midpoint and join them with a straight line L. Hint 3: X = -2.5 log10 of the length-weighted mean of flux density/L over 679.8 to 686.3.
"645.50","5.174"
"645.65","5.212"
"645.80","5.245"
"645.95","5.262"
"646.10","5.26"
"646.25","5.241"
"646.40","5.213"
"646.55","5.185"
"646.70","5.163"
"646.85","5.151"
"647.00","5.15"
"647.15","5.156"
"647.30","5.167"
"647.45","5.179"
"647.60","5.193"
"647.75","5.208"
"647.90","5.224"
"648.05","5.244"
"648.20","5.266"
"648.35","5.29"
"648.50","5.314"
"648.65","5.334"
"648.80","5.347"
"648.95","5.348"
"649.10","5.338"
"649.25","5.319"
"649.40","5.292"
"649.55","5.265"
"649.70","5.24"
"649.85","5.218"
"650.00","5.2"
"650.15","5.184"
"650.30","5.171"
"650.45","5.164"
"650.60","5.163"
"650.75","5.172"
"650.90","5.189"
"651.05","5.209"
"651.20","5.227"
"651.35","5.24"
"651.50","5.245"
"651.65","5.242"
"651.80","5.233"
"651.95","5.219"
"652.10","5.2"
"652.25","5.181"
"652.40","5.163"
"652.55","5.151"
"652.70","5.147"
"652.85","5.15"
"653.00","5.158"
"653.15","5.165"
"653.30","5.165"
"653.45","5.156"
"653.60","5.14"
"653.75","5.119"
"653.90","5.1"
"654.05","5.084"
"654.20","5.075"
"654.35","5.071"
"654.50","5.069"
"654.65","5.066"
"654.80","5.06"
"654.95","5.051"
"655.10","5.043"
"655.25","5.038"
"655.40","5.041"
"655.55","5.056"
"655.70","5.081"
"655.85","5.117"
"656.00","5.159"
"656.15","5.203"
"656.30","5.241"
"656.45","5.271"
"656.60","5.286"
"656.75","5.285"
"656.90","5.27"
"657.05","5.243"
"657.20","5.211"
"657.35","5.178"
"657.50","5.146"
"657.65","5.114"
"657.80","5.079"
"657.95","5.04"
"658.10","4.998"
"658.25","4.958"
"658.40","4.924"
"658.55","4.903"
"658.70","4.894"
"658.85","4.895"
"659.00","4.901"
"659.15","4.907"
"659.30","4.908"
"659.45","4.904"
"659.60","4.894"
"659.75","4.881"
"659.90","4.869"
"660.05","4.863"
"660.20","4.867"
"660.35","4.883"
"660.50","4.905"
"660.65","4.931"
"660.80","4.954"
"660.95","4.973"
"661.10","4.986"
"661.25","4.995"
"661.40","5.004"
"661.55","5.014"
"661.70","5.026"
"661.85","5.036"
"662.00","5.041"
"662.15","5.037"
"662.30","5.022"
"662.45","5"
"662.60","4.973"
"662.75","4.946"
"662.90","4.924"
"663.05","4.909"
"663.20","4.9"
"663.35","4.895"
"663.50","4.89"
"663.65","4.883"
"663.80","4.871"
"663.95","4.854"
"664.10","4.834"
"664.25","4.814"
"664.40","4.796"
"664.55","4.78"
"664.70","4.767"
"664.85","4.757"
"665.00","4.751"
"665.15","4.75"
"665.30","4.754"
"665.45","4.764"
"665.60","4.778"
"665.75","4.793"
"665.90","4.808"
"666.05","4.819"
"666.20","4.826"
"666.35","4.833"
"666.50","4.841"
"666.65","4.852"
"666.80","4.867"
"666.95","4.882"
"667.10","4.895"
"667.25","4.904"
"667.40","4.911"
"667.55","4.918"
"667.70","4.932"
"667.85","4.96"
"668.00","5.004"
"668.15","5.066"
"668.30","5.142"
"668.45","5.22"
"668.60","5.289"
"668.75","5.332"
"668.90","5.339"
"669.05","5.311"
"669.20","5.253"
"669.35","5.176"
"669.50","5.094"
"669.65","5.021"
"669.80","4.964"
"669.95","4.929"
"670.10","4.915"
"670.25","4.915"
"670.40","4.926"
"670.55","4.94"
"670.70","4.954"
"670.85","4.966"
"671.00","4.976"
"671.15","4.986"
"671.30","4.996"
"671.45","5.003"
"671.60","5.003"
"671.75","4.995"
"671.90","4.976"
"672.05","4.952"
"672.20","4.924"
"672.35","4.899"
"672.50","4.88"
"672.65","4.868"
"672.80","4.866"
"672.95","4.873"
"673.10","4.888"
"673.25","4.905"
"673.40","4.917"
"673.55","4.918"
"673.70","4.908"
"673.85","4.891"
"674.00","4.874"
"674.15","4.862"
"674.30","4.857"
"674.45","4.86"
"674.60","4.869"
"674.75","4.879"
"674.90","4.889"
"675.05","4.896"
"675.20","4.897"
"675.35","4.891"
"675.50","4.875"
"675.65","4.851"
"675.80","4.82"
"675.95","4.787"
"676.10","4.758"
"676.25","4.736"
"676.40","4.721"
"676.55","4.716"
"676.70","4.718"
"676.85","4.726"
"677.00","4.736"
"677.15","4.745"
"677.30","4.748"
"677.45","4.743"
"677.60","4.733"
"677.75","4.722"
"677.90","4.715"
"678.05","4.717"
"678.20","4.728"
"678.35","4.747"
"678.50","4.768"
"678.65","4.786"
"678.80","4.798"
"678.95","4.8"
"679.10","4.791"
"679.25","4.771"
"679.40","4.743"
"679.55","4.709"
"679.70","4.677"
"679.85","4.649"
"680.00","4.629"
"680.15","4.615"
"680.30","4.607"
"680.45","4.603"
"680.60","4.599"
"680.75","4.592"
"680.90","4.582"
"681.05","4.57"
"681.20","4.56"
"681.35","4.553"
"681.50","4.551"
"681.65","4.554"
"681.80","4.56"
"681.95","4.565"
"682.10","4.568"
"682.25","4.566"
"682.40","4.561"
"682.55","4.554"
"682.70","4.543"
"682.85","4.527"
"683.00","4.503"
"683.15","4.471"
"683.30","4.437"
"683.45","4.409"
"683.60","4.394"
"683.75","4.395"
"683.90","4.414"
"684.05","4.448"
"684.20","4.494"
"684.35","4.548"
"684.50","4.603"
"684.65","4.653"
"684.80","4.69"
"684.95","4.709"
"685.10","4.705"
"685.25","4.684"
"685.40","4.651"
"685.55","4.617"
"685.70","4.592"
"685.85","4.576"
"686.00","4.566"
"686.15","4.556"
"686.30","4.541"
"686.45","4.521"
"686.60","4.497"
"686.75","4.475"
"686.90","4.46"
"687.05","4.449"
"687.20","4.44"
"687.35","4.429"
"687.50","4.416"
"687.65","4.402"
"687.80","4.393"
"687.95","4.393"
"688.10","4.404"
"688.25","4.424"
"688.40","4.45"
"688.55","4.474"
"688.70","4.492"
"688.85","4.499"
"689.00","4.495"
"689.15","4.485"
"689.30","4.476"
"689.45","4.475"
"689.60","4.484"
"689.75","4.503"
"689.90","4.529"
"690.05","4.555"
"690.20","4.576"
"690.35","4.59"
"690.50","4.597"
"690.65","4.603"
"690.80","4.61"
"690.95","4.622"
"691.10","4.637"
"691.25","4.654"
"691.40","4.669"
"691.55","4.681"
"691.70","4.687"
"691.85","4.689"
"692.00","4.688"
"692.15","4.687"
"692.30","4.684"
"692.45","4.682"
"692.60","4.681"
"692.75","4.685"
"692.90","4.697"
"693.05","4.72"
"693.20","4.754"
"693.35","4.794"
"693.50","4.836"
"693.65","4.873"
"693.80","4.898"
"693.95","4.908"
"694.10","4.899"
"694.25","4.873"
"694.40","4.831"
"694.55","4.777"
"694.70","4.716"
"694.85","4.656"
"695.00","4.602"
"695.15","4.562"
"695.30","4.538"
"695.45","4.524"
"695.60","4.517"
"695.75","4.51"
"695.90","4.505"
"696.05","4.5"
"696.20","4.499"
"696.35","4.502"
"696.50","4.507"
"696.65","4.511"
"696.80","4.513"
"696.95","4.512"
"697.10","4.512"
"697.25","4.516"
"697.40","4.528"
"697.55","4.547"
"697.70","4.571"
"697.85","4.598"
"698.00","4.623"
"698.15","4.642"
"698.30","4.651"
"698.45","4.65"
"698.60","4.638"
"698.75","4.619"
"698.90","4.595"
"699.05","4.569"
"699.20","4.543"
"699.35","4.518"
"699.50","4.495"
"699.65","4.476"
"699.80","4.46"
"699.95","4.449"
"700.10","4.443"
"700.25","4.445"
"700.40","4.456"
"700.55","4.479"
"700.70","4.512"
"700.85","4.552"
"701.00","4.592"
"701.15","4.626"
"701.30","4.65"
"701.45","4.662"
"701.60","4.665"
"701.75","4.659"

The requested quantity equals 0.05 mag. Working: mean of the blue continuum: 5.21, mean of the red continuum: 4.62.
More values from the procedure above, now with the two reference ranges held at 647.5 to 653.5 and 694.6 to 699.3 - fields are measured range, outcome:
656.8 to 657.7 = -0.015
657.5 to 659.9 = 0.034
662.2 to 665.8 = 0.040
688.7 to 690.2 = 0.040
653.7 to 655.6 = 0.021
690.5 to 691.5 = 0.004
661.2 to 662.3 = 0.009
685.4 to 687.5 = 0.046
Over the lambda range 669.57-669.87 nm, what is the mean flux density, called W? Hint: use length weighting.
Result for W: 4.99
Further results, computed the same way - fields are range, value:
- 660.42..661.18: 4.95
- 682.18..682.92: 4.55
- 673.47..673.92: 4.91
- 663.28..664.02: 4.88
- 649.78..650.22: 5.2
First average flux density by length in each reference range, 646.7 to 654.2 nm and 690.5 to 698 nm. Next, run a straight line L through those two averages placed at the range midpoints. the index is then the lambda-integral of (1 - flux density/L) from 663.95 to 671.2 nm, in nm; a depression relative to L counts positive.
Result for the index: 0.064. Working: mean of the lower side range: 5.21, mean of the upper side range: 4.65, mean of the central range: 4.94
